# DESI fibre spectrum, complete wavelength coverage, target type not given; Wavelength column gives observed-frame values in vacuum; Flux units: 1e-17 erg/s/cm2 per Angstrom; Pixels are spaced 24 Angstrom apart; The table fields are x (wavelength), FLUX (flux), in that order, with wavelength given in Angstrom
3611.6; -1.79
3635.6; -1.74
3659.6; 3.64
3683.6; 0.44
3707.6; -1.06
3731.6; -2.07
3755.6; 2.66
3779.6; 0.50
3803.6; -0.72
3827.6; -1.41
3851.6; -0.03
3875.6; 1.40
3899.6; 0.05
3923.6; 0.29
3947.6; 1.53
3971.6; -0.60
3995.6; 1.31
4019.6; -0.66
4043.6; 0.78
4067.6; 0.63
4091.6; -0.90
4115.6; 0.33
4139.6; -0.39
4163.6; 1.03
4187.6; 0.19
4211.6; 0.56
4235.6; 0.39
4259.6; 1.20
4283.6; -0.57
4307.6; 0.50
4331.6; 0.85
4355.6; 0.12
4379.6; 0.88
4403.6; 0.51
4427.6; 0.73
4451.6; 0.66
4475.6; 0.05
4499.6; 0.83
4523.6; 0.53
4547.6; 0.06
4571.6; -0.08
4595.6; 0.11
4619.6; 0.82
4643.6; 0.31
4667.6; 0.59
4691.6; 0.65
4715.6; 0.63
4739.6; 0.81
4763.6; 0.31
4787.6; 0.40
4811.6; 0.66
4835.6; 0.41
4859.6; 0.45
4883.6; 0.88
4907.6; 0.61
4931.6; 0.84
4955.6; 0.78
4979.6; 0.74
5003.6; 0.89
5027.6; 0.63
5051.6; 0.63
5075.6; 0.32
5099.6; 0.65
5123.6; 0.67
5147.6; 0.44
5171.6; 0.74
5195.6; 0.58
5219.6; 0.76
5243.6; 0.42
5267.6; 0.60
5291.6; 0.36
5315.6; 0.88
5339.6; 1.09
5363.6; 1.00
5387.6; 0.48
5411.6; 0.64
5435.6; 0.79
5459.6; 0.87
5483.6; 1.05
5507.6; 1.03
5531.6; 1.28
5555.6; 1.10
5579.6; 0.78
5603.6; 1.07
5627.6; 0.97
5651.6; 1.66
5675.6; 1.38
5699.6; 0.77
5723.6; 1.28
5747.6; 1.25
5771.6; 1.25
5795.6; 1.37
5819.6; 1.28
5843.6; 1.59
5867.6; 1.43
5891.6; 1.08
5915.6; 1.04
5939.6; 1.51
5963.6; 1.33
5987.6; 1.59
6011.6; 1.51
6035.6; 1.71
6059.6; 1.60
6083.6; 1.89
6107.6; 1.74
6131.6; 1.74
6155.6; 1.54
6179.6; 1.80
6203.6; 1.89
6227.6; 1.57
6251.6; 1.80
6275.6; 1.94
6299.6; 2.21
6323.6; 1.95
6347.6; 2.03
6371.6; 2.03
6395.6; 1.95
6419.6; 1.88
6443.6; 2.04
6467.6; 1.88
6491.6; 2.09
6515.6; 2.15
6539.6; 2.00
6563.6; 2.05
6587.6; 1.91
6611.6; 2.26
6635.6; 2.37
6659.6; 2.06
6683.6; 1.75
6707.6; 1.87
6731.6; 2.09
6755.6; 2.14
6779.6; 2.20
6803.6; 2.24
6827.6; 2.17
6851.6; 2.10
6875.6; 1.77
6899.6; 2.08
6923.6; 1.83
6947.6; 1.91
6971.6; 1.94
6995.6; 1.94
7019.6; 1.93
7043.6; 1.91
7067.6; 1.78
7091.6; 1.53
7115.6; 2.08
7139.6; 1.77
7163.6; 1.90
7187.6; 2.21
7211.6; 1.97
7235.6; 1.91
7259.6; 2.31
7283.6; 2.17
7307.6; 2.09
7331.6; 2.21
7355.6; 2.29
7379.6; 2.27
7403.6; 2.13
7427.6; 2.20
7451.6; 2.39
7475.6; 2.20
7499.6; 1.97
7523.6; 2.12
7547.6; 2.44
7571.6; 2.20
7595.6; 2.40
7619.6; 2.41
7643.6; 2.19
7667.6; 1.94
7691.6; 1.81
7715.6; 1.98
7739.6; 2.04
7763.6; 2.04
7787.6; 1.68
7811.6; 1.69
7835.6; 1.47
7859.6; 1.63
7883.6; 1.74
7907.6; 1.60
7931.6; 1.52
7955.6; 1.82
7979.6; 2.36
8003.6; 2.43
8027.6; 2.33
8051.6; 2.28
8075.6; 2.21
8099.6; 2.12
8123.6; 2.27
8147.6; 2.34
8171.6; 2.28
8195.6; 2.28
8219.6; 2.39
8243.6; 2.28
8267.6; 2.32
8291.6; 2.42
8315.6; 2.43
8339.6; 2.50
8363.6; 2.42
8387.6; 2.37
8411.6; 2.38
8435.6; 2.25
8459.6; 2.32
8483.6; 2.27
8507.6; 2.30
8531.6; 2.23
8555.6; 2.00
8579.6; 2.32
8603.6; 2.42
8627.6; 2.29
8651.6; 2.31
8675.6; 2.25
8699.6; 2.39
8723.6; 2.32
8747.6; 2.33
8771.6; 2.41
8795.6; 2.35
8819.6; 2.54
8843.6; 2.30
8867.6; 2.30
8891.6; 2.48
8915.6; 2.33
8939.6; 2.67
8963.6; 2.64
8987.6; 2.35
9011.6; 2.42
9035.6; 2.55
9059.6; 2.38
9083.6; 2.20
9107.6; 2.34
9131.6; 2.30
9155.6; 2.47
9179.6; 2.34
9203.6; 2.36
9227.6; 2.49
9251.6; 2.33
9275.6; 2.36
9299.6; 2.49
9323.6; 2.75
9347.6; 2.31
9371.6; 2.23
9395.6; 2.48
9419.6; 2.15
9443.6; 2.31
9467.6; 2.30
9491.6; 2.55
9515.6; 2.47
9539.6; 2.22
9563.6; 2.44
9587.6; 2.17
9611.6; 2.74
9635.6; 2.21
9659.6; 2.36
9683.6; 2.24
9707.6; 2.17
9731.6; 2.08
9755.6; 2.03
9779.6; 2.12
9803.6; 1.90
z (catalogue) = 0.372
